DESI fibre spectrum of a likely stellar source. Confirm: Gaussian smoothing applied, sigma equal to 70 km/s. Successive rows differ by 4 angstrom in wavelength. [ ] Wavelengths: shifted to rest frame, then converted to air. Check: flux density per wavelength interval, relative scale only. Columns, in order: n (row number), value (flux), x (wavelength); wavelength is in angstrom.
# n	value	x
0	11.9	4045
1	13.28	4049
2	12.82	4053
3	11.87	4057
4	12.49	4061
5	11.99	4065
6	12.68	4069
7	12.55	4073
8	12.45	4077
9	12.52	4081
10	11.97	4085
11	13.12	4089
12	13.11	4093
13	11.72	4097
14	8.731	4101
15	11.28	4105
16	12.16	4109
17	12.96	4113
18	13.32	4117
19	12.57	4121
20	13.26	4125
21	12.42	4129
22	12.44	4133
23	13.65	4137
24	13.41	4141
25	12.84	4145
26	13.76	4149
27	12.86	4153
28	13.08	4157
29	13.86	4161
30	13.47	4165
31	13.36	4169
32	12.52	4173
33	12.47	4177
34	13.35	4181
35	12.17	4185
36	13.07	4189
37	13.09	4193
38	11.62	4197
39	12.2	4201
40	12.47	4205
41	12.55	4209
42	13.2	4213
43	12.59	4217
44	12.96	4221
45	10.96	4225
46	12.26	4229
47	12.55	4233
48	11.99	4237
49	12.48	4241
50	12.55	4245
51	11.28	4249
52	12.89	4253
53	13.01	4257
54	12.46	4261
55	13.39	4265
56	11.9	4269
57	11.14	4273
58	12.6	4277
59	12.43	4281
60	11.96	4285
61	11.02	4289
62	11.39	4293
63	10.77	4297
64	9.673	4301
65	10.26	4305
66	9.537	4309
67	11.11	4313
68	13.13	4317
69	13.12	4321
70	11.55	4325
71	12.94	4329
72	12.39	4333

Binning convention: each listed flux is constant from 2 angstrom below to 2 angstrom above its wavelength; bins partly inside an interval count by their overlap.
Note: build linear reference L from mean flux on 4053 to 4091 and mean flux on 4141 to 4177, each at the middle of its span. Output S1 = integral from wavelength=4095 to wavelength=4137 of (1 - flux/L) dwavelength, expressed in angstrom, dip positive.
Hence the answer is 2.2 angstrom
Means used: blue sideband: 12.4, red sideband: 13.2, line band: 12.2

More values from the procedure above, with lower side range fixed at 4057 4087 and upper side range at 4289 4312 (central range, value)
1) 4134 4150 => -2.1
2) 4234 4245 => -1.4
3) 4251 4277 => -4.2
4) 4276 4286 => -1.7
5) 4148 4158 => -1.3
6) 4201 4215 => -1.8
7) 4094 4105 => 1.3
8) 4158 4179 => -2.9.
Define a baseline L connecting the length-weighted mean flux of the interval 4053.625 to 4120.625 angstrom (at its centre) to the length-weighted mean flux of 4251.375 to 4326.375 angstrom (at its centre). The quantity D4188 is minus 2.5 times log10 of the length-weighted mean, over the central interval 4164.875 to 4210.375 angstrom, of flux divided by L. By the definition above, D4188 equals -0.06 mag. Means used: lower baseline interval 12.2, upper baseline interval 11.8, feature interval 12.7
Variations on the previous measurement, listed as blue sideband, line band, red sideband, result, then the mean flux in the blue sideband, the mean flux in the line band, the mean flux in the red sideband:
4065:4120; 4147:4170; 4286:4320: -0.14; 12.2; 13.4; 11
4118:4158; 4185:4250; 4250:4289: 0.02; 13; 12.4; 12.3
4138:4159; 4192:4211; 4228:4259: 0.03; 13.2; 12.3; 12.4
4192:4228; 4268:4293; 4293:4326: -0.03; 12.4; 11.8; 11.1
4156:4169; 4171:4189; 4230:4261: 0.05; 13.5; 12.7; 12.4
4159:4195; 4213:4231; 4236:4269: 0.04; 13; 12.3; 12.5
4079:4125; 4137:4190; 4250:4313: -0.10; 12.2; 13.1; 11.6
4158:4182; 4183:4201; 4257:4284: 0.05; 13.2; 12.5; 12.4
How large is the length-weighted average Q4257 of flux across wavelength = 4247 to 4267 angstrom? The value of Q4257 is 12.6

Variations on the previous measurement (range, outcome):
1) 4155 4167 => 13.5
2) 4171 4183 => 12.8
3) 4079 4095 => 12.7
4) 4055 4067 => 12.1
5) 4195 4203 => 11.9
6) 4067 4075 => 12.6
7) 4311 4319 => 12.1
